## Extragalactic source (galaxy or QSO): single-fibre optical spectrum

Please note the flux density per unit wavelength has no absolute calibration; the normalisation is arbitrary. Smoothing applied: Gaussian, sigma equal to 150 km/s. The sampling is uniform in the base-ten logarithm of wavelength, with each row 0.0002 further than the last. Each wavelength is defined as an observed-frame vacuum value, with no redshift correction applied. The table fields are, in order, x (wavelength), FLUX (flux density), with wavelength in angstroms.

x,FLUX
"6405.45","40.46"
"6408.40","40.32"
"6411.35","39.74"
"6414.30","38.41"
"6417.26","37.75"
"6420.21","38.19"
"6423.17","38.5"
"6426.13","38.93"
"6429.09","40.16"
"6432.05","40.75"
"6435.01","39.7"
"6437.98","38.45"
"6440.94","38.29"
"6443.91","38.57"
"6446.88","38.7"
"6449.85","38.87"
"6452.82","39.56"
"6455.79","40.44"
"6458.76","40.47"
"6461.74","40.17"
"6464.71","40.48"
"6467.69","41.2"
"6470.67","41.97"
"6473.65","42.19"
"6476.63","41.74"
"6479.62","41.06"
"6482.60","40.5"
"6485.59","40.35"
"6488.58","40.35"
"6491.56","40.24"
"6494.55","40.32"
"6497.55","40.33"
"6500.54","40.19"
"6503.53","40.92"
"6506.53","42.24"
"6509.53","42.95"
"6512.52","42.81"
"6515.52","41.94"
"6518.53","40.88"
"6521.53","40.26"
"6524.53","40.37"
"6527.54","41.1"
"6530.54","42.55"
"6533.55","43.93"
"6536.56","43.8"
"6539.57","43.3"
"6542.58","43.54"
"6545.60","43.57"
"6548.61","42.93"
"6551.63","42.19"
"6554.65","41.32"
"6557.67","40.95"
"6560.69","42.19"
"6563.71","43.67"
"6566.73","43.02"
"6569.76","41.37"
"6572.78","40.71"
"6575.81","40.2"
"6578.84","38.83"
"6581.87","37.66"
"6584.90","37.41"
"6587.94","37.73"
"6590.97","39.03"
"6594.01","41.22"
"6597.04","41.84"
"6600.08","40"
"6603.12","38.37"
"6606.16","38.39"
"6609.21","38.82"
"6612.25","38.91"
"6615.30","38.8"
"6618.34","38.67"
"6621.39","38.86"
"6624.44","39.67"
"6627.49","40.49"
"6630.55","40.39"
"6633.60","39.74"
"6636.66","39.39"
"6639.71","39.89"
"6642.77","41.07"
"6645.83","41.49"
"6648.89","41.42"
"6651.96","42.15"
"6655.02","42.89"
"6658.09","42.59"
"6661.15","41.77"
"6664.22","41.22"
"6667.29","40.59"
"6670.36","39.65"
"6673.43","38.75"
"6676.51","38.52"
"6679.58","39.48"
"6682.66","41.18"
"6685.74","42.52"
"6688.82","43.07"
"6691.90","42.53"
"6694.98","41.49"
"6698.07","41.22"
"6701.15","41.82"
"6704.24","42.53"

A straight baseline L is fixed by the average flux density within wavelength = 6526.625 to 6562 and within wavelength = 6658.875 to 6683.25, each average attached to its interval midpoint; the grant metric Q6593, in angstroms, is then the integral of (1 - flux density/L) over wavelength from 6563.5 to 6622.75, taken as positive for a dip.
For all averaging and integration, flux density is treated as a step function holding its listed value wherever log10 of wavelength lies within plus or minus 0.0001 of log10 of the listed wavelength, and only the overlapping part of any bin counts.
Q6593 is 3.0 angstroms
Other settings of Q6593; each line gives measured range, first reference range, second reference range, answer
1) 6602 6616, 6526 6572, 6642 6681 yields 1.0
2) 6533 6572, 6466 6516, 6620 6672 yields -1.5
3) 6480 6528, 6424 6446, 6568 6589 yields -2.2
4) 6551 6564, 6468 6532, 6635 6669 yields -0.2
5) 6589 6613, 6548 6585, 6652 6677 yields 0.8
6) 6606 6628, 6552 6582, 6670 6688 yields 0.9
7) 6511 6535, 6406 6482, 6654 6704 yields -0.9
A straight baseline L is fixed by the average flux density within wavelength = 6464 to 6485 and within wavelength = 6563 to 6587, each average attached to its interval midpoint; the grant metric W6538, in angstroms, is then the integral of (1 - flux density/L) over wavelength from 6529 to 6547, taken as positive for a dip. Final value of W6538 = -1.3 angstroms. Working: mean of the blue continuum 41.3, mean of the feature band 43.4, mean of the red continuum 40.2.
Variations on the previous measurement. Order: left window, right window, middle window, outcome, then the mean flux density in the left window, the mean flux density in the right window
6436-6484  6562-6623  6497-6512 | -0.6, 40.2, 39.7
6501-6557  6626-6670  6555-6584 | 0.6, 42.2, 41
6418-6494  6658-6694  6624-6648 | 0.3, 40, 40.9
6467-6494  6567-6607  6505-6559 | -2.6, 41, 39.6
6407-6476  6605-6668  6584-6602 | 0.3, 39.7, 40.4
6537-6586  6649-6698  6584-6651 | 2.8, 41.5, 41.2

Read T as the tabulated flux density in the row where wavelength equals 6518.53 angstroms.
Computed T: 40.88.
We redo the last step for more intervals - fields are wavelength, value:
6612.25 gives 38.91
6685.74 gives 42.52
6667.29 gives 40.59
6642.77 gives 41.07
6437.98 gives 38.45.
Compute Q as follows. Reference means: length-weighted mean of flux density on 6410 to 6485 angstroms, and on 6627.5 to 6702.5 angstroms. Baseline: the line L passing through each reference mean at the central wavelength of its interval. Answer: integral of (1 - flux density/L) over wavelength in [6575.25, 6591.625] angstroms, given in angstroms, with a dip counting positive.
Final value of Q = 0.89 angstroms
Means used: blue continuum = 39.8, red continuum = 41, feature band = 38.3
